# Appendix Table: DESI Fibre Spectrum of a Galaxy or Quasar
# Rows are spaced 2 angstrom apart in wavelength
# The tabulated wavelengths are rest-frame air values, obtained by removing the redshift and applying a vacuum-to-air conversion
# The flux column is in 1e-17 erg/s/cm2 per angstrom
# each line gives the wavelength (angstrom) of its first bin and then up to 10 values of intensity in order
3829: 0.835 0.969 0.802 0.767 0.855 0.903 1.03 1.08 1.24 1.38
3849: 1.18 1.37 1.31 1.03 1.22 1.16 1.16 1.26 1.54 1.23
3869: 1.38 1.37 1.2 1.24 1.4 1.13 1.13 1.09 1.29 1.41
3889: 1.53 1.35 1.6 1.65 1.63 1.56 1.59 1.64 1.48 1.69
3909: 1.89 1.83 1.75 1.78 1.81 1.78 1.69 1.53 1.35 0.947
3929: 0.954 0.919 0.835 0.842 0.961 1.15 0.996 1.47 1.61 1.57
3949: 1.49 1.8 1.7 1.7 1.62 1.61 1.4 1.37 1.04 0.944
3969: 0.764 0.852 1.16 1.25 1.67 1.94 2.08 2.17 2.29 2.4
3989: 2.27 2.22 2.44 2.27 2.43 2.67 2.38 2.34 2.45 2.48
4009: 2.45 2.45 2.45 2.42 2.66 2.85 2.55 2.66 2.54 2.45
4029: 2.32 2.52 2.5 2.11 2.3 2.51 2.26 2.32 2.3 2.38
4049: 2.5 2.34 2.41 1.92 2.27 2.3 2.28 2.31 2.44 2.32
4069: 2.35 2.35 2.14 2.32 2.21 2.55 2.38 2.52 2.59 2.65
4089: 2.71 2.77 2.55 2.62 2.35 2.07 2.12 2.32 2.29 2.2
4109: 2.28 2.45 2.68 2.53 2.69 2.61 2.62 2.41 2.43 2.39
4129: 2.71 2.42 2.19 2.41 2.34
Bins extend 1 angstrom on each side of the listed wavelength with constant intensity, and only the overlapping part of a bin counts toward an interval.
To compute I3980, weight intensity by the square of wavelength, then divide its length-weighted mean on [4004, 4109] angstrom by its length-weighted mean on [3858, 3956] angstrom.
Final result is 1.8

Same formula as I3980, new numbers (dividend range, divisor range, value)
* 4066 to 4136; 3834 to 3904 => 2.13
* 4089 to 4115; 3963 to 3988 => 1.66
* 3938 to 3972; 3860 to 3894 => 1.08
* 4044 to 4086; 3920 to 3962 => 1.86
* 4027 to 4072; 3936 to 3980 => 1.79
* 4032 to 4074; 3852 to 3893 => 1.98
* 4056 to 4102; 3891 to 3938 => 1.78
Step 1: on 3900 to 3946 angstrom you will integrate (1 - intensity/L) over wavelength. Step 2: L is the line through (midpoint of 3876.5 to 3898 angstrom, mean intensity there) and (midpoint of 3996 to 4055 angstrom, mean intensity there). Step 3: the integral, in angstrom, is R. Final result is 6.2 angstrom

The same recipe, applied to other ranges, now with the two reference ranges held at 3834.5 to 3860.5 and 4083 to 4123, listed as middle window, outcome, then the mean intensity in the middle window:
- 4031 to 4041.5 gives -1.2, 2.36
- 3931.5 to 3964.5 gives 5.8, 1.37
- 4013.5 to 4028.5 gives -3.9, 2.58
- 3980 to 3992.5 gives -2.6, 2.25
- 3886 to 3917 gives -4.8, 1.63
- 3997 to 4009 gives -3.2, 2.46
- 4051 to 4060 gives 0.0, 2.24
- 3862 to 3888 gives -0.3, 1.28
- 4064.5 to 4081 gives -0.1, 2.33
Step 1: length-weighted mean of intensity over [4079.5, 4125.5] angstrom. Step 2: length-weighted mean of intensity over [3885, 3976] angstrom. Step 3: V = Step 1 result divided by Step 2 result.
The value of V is 1.8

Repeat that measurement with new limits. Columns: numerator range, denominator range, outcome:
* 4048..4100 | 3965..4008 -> 1.23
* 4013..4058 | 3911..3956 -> 1.72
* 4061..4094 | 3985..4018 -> 1.01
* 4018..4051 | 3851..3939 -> 1.78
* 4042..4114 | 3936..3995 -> 1.49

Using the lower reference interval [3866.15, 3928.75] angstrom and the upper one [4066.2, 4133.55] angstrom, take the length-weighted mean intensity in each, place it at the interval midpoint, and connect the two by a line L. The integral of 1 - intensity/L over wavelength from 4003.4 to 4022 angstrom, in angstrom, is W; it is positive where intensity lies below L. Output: -4.59 angstrom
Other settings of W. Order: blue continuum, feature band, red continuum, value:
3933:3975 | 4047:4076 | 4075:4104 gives -1.3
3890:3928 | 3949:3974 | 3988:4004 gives 8.7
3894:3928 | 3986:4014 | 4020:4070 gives -3.8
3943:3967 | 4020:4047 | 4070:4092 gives -3.9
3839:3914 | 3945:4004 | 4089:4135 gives 1.5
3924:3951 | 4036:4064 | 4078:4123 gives -3.2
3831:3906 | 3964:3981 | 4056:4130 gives 5.2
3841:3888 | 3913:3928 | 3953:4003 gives -0.5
